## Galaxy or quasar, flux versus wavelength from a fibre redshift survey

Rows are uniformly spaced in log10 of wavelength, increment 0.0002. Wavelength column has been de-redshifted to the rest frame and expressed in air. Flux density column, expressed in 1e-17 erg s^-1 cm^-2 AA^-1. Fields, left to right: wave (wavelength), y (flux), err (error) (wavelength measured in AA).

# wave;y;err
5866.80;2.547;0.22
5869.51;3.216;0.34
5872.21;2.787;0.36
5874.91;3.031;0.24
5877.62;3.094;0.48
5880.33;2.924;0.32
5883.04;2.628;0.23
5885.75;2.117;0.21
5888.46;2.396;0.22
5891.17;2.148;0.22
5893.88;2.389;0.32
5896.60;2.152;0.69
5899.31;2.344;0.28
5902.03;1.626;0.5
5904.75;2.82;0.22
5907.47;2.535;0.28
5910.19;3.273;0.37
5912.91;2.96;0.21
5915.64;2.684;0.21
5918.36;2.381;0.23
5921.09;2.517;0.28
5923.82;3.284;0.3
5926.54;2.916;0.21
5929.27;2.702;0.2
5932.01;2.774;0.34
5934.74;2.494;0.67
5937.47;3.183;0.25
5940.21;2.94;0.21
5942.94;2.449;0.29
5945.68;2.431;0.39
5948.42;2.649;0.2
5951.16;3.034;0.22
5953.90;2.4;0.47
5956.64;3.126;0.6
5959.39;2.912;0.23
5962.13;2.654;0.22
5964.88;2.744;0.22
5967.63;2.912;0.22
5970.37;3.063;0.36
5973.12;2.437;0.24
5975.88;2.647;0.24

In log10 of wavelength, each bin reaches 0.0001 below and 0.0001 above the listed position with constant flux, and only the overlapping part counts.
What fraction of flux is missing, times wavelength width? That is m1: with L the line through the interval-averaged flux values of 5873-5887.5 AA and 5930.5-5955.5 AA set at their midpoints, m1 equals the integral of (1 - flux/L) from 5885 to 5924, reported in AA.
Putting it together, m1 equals 3.5 AA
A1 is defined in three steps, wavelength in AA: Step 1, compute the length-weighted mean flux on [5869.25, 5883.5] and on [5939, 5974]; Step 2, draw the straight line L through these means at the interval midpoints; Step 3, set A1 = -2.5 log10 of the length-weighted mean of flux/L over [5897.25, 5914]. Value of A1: 0.12 mag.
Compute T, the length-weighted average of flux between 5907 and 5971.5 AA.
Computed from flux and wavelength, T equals 2.8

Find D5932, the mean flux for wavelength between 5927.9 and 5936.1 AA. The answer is 2.65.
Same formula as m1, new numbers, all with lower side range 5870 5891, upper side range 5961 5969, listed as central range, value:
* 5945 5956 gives 0.3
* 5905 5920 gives -0.2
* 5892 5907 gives 2.4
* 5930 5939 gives -0.2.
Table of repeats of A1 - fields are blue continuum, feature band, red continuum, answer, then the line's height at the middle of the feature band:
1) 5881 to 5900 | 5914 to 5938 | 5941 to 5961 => -0.08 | 2.56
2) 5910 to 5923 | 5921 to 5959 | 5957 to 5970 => 0.00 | 2.79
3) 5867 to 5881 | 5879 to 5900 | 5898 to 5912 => 0.16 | 2.75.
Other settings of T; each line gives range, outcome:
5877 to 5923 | 2.53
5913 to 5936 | 2.73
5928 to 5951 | 2.72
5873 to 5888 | 2.74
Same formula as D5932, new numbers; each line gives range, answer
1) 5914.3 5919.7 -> 2.53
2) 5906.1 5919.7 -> 2.77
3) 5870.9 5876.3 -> 2.91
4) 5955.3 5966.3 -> 2.86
